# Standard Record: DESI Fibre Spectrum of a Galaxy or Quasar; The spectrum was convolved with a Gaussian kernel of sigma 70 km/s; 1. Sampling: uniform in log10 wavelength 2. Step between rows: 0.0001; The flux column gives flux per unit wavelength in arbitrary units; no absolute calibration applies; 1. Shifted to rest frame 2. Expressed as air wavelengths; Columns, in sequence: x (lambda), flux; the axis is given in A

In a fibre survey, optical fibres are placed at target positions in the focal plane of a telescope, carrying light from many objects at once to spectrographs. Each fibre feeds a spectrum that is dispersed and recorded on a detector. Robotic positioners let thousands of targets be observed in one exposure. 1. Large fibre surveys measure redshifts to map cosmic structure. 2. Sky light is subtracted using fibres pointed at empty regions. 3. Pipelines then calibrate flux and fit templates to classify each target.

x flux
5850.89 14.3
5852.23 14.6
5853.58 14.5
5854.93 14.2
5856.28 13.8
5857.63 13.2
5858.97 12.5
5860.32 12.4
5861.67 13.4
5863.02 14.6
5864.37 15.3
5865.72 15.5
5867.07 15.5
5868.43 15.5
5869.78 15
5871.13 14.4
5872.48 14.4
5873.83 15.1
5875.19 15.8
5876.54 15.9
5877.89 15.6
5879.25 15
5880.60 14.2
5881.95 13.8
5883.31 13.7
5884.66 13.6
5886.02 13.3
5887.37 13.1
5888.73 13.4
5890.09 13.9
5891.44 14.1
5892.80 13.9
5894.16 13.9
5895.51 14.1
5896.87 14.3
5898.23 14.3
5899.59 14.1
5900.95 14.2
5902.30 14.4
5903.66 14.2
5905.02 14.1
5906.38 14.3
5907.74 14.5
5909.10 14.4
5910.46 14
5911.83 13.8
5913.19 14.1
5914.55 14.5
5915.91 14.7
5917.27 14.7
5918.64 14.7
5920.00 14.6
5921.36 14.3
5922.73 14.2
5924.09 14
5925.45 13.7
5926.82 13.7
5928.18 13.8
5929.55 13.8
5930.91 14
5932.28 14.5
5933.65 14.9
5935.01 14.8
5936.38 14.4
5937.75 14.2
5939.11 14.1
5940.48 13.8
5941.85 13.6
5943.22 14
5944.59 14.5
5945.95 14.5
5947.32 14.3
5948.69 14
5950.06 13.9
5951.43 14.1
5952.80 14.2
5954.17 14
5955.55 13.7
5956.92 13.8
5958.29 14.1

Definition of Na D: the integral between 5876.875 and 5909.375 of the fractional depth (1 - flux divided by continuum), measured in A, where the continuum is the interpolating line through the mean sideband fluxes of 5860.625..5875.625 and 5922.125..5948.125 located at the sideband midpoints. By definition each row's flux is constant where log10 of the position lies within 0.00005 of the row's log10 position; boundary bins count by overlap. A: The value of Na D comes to 1.1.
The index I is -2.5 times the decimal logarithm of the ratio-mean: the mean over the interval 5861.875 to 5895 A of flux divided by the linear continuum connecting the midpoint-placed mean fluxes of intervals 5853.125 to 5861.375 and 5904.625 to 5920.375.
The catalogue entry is -0.06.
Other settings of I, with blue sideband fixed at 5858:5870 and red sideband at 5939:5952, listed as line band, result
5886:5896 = 0.041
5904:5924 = -0.011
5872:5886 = -0.025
